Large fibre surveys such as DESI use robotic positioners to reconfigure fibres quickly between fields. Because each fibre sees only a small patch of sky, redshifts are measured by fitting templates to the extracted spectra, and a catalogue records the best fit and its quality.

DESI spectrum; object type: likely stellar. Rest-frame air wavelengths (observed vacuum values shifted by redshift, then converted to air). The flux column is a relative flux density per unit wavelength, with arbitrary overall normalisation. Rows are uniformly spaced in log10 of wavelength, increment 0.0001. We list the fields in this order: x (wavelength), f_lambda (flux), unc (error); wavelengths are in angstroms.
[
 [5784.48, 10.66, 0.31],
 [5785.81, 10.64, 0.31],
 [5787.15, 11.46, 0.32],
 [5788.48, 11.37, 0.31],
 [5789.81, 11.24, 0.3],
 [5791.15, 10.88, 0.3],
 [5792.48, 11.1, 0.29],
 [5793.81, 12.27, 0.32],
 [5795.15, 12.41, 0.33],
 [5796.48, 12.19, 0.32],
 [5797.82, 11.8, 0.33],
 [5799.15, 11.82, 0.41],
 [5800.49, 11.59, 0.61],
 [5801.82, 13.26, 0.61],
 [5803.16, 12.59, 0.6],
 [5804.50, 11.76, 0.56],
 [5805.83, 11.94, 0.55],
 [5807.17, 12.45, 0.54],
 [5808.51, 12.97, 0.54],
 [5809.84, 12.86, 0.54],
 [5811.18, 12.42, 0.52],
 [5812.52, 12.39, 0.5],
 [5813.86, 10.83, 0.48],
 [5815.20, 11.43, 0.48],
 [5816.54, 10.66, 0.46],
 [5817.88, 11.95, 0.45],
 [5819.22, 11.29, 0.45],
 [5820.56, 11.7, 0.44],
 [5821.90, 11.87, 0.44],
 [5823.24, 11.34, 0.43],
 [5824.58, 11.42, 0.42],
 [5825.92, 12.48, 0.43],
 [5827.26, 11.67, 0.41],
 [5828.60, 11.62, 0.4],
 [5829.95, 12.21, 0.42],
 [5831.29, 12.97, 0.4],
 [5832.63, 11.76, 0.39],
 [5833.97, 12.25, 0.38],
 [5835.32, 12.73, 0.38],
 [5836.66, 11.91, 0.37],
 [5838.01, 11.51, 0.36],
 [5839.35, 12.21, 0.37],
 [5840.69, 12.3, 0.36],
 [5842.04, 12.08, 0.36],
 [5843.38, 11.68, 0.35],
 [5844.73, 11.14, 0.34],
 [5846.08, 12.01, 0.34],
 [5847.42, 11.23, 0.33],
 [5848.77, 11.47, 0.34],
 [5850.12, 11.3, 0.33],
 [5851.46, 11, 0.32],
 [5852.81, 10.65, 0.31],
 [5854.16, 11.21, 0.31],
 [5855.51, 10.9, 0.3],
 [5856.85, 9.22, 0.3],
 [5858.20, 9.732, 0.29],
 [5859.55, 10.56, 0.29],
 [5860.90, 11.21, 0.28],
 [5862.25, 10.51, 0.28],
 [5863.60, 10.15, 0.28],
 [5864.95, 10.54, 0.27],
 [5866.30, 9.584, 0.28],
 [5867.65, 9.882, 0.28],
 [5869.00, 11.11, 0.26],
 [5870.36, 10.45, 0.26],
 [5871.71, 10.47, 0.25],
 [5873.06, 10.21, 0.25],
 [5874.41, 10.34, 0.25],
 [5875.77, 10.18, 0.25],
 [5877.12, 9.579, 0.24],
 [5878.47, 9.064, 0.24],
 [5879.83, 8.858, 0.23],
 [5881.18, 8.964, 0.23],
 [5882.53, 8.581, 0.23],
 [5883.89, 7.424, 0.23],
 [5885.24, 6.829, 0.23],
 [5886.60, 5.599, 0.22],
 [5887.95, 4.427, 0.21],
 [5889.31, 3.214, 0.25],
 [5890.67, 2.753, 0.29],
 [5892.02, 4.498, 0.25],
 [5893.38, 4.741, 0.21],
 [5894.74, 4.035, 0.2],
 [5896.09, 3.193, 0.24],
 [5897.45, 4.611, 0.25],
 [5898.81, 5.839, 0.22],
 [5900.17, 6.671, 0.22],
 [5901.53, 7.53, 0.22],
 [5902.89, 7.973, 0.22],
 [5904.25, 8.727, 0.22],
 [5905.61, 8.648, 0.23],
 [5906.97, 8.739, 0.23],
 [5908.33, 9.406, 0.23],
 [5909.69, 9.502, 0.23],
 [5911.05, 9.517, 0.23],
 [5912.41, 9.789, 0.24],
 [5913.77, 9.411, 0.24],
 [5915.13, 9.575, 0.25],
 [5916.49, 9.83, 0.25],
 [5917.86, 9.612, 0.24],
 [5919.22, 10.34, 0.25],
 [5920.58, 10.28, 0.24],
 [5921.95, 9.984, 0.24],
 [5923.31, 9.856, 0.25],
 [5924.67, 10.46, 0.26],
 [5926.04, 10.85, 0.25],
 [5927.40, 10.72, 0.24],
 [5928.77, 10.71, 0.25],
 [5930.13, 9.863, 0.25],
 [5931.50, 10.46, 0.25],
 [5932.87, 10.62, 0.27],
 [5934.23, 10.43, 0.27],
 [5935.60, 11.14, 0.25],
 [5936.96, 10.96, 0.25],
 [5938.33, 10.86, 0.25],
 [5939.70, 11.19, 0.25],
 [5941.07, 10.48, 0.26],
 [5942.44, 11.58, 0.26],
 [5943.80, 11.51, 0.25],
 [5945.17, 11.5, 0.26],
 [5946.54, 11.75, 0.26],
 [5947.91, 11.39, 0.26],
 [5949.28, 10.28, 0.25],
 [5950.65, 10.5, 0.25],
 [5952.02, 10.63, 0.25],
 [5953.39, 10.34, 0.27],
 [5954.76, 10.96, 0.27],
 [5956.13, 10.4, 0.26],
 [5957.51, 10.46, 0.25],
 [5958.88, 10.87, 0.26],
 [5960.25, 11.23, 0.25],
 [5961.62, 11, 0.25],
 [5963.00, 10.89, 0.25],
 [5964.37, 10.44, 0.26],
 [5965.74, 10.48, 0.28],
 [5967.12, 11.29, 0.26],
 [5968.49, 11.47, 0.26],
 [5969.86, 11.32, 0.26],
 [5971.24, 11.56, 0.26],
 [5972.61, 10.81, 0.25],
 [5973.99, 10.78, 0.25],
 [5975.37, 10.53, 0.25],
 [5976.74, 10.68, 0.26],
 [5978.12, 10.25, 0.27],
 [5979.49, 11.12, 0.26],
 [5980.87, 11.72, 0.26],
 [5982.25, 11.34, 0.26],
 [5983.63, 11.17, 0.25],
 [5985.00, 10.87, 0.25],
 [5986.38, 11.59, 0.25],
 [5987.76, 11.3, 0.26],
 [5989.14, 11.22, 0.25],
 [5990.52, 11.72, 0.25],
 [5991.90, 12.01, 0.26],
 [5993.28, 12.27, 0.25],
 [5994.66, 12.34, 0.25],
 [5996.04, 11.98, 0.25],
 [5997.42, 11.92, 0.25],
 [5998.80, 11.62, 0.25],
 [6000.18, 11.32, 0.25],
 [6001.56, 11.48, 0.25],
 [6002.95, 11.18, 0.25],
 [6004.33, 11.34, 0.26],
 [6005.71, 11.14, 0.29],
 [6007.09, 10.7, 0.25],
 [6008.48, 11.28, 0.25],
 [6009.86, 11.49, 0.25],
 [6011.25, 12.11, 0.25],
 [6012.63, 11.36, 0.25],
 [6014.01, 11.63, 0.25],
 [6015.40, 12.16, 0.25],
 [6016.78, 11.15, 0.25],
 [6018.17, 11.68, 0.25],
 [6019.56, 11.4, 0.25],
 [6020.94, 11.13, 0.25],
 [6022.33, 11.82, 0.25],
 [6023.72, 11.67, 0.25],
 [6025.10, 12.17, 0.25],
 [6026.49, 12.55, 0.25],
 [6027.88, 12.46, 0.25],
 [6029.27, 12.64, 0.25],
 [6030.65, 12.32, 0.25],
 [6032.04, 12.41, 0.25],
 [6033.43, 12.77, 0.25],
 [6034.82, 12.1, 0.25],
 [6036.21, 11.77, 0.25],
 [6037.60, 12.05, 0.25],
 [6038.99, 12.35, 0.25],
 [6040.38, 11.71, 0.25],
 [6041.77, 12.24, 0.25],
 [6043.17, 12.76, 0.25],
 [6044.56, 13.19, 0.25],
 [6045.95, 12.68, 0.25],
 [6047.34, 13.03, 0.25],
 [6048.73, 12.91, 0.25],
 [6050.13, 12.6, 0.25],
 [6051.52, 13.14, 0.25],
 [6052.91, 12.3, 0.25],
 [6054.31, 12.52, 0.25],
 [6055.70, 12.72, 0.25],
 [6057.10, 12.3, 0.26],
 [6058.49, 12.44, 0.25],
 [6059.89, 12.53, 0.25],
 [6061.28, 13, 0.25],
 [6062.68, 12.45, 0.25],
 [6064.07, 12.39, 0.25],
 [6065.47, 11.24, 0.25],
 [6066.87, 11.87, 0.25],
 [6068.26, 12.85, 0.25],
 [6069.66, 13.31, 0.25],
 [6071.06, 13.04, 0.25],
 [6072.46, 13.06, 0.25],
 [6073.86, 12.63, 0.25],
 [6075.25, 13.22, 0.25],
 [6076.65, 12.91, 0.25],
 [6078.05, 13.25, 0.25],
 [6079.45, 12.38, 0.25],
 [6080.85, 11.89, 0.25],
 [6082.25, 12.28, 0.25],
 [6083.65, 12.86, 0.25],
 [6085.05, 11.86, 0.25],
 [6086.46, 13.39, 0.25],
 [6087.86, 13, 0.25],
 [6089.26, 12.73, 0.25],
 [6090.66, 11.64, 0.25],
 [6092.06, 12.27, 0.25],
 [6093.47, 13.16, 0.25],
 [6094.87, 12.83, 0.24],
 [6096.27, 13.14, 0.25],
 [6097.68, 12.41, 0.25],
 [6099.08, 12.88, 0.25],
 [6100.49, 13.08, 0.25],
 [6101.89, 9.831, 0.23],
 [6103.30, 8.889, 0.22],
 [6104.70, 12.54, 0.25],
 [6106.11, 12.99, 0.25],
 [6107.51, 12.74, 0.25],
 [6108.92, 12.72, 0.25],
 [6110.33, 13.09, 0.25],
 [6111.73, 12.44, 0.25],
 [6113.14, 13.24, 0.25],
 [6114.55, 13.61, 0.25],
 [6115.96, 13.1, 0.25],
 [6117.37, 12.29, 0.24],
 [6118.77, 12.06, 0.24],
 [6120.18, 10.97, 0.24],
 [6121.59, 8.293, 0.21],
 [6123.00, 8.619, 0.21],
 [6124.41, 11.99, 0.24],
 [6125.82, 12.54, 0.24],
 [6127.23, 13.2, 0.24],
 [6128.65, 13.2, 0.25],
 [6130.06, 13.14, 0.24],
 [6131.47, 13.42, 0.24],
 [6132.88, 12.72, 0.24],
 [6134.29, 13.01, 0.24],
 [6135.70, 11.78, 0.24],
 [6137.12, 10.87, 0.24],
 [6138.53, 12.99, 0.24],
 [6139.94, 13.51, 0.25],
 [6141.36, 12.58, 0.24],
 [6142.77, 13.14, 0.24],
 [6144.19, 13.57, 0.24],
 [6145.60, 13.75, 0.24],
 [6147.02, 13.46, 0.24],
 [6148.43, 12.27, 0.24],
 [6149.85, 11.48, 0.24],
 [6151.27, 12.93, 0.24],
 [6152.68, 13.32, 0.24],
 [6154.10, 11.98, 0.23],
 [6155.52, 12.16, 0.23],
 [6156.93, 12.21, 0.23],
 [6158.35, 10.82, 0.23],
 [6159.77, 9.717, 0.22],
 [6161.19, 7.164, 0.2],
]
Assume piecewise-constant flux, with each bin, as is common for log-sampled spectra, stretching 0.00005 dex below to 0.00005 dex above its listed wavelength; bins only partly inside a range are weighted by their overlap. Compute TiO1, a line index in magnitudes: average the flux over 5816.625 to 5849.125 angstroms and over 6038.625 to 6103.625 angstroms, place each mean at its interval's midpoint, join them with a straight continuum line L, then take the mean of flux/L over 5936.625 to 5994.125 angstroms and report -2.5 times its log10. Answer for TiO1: 0.107 mag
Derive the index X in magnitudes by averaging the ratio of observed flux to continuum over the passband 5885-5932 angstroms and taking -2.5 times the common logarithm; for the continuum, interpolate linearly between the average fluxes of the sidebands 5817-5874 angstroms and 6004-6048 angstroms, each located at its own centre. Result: 0.40 mag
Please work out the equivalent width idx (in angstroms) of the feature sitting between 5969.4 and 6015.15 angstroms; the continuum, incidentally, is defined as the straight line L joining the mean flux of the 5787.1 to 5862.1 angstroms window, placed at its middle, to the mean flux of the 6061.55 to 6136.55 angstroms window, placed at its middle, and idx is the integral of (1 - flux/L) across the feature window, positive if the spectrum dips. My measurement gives 2.8 angstroms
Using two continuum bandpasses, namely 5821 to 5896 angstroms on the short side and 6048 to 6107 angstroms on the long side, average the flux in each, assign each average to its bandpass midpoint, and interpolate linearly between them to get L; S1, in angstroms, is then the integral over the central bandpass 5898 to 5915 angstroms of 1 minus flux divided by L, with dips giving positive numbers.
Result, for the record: 3.2 angstroms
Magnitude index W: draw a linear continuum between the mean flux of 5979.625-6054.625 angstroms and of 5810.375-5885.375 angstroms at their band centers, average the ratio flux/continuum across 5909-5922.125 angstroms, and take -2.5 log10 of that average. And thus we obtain 0.16 mag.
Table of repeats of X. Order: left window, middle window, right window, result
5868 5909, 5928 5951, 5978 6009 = -0.16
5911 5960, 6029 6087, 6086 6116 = -0.05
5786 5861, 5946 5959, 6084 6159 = 0.12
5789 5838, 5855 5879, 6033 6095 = 0.18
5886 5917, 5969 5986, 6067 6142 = -0.23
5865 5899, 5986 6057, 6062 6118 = -0.11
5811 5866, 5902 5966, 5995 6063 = 0.14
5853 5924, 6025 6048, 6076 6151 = -0.12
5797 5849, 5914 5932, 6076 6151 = 0.19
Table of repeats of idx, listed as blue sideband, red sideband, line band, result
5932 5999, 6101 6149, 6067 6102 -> -1.9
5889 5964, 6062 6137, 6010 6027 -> -1.2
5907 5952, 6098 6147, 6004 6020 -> -0.3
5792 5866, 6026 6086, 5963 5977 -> 1.4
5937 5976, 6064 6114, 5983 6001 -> -0.4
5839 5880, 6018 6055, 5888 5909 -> 9.6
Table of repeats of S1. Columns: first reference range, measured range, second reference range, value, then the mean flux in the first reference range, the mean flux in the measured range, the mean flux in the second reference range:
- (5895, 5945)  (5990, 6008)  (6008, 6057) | -0.4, 9.45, 11.6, 12.2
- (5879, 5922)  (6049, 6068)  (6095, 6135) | -2.6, 7.44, 12.4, 12.2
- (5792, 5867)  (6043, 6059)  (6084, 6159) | -0.7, 11.6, 12.7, 12.4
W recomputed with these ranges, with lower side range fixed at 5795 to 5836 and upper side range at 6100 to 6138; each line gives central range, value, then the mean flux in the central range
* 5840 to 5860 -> 0.09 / 11.1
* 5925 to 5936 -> 0.14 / 10.6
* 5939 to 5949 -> 0.07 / 11.3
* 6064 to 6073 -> -0.04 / 12.5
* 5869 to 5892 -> 0.45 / 7.93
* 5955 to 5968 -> 0.12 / 10.8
